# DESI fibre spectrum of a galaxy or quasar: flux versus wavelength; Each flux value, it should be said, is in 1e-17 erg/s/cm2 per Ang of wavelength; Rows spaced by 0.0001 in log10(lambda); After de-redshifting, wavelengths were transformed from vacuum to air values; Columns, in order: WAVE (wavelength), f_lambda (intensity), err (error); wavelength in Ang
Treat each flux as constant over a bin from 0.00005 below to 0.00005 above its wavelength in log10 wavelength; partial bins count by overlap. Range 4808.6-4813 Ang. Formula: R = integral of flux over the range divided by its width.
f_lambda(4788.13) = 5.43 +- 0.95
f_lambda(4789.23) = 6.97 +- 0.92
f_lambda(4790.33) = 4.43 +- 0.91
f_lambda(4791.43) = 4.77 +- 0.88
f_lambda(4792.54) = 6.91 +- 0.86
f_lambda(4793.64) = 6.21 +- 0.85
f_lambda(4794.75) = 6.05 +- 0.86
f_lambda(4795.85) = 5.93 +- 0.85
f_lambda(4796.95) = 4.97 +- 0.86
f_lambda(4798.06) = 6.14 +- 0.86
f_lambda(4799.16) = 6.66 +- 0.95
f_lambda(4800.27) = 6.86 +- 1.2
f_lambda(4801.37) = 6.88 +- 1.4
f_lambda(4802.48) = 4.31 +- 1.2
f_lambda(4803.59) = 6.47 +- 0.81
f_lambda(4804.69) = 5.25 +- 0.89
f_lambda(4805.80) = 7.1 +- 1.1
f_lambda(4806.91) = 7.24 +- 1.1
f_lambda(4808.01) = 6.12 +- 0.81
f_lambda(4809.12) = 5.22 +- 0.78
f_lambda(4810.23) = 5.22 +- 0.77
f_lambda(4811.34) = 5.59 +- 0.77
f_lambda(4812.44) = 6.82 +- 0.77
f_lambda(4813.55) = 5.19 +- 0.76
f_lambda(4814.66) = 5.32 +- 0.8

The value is 5.72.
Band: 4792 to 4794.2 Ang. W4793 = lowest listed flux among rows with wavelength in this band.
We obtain 6.21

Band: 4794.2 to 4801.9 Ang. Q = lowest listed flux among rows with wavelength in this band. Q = 4.97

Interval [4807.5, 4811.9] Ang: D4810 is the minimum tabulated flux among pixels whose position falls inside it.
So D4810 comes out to 5.22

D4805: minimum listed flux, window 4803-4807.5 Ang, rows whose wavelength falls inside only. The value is 5.25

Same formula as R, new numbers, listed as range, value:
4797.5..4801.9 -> 6.63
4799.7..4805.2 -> 5.96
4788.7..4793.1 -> 5.77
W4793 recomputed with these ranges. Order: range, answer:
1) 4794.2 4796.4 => 5.93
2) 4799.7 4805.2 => 4.31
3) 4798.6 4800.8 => 6.66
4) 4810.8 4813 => 5.59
